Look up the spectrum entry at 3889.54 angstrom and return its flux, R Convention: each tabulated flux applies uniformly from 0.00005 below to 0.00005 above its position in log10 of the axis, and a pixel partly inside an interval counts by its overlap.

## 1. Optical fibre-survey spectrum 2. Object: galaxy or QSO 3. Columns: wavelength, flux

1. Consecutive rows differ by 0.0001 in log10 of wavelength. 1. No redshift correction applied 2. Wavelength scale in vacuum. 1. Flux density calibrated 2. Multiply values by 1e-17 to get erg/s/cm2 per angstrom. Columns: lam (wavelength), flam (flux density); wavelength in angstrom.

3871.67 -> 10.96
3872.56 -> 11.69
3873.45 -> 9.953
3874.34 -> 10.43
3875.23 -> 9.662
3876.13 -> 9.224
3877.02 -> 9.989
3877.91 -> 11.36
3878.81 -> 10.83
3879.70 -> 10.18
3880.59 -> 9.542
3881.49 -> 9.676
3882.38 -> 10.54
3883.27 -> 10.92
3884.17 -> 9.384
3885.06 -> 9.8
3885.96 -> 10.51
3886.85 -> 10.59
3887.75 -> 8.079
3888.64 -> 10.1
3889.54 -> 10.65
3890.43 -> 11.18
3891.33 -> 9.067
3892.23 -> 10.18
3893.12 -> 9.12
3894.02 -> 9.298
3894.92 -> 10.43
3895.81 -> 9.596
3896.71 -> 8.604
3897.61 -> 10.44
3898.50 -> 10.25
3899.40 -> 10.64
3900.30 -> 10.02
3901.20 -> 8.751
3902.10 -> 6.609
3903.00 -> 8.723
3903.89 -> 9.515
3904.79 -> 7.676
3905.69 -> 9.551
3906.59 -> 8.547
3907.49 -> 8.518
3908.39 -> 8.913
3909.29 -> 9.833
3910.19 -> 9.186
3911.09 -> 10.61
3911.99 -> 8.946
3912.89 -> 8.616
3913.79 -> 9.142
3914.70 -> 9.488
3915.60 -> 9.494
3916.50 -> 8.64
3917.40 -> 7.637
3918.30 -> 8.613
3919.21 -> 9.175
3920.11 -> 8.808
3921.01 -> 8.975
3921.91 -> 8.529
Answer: 10.65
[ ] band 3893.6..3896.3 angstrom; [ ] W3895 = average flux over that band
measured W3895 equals 9.77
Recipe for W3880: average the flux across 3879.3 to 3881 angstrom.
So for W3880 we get 9.88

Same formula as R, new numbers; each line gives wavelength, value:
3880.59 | 9.542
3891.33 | 9.067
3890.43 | 11.18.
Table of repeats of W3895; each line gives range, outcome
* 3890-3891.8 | 10.1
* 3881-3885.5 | 10.1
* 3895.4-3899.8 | 9.9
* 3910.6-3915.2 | 9.35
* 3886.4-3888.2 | 9.37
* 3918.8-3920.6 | 9.01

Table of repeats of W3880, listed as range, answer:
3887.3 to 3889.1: 9.09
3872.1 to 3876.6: 10.2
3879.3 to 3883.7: 10.2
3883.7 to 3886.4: 9.88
